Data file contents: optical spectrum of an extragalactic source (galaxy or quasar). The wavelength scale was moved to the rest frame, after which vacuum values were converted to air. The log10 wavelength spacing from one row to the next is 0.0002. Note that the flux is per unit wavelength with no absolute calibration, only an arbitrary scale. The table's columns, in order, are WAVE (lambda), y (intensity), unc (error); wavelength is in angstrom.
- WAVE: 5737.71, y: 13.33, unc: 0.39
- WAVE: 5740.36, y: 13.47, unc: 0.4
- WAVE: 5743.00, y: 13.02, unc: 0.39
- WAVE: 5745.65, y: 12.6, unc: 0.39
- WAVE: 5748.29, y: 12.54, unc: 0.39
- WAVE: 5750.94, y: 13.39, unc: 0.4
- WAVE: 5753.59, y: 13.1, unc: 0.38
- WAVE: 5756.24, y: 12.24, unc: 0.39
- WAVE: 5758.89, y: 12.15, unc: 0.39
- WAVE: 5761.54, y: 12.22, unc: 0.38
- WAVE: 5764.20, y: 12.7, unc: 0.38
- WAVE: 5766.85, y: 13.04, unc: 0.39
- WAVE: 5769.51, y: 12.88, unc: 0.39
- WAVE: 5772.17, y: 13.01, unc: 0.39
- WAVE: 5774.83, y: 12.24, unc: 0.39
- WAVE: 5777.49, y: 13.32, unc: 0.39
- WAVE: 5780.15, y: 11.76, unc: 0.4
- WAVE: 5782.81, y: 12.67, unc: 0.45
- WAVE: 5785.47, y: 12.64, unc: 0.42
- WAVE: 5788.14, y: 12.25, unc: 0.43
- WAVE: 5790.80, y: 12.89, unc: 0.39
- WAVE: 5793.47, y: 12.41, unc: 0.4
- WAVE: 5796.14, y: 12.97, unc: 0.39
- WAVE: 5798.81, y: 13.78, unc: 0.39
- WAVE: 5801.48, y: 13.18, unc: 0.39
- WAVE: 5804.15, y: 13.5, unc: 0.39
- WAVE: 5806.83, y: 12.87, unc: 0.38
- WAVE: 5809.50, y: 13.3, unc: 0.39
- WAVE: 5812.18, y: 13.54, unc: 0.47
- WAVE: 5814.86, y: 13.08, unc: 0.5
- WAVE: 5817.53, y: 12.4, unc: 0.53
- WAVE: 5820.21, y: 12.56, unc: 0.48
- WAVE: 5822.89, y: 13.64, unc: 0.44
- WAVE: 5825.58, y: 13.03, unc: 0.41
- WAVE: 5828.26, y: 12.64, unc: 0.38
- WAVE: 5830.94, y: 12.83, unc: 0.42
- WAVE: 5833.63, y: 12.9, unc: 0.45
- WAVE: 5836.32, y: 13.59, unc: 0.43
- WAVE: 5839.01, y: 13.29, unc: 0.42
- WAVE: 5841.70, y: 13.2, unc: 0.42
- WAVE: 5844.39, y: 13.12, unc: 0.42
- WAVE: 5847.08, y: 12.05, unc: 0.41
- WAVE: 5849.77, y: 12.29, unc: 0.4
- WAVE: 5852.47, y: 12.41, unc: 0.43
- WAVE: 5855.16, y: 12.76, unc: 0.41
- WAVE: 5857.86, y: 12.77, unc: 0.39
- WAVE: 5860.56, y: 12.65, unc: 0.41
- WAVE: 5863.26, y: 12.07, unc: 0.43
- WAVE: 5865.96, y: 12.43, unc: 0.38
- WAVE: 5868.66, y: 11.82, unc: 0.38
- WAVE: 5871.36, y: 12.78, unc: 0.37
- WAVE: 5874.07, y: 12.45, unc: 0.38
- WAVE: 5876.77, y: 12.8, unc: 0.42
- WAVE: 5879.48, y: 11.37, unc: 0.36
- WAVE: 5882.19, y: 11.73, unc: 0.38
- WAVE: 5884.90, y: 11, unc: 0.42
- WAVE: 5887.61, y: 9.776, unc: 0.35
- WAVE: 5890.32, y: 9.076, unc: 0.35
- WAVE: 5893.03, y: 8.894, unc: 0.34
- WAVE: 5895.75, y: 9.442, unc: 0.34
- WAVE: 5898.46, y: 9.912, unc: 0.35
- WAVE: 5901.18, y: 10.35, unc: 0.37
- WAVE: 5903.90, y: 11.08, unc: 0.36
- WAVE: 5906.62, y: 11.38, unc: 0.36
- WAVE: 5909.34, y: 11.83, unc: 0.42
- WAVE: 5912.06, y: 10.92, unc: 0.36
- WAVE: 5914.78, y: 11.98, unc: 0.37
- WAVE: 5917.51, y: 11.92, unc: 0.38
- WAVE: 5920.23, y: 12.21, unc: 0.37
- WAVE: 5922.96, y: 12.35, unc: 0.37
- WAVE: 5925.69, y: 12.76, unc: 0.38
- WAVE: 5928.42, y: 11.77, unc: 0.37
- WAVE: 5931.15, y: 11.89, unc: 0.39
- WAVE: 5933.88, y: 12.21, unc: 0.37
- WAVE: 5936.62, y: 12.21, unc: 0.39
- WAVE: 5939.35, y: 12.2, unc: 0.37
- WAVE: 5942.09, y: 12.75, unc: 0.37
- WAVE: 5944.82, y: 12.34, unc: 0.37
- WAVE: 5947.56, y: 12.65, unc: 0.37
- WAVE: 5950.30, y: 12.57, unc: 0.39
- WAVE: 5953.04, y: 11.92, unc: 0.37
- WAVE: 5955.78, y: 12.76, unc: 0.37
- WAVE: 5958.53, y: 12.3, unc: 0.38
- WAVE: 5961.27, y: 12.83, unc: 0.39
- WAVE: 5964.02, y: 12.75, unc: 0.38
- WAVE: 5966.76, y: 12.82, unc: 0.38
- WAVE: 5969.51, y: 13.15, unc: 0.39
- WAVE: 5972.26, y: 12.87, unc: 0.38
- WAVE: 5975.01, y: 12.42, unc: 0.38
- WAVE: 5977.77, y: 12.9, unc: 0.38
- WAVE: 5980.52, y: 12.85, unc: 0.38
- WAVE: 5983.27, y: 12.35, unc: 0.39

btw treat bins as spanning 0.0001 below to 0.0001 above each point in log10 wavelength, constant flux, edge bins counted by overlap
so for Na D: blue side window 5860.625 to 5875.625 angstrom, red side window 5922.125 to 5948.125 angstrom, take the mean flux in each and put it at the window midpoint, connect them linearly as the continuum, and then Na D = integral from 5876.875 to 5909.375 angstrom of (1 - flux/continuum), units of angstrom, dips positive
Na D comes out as 4.8 angstrom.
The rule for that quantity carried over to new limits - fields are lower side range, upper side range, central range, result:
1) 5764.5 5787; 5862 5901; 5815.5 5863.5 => -4.5 angstrom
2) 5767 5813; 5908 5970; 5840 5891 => 2.1 angstrom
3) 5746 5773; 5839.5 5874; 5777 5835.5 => -1.3 angstrom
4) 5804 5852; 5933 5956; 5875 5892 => 2.3 angstrom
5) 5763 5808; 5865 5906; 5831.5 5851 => -1.8 angstrom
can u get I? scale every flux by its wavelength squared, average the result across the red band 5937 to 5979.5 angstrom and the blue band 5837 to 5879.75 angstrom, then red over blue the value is 1.0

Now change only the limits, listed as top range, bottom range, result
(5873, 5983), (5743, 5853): 0.96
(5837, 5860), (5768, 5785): 1.03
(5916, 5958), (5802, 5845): 0.98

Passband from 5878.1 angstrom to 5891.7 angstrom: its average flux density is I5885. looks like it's 10.6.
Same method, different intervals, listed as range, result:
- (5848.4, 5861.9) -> 12.6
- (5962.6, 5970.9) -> 12.9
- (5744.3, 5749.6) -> 12.6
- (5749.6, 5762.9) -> 12.6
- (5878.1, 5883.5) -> 11.5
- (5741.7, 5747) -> 12.8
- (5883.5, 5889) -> 10.4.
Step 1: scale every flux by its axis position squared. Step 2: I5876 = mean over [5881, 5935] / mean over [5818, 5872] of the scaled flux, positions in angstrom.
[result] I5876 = 0.9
